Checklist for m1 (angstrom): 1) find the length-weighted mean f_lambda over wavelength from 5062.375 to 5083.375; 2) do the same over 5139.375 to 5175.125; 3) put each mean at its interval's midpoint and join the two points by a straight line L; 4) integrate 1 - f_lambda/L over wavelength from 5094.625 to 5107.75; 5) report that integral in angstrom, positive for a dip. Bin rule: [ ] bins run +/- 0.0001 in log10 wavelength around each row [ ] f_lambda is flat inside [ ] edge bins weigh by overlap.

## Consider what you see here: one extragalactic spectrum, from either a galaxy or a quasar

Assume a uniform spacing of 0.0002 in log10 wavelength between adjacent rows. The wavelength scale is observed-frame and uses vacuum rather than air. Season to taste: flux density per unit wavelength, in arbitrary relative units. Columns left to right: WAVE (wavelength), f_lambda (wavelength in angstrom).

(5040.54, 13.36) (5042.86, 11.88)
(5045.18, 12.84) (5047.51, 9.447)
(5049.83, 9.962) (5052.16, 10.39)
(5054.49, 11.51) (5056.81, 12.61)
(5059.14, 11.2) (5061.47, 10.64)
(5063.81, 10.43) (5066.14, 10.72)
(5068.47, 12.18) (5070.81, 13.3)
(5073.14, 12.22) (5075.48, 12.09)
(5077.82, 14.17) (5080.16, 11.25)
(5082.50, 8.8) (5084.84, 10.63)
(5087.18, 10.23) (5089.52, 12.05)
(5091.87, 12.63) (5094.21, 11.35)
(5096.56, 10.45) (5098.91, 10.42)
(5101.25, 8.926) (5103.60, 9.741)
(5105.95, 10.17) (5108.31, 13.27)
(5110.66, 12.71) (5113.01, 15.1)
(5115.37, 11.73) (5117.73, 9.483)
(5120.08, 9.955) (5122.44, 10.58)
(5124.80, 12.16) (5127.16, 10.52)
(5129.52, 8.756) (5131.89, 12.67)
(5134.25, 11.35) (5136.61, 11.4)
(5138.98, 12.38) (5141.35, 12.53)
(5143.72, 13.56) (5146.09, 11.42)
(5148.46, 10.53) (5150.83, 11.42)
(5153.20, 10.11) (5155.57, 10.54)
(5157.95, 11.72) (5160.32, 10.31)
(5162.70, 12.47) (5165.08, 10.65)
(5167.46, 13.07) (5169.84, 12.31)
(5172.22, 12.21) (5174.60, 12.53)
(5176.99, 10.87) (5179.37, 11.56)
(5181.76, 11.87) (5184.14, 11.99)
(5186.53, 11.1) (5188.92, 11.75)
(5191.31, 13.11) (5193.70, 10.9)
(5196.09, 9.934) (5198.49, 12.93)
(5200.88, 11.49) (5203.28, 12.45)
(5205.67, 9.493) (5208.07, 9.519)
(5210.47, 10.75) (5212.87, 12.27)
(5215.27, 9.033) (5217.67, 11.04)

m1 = 1.7 angstrom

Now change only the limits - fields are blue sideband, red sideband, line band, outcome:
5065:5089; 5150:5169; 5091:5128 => 0.88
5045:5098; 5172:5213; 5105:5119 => -0.90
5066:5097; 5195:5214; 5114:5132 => 1.24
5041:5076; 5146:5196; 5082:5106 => 1.93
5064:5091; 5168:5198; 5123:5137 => 0.66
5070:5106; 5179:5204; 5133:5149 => -0.68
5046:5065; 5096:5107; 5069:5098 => -3.75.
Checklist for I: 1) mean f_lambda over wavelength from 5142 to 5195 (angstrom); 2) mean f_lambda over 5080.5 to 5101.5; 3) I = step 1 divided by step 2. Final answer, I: 1.09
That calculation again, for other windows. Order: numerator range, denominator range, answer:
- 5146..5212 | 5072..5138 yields 1.01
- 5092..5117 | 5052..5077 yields 0.98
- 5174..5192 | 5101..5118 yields 1.01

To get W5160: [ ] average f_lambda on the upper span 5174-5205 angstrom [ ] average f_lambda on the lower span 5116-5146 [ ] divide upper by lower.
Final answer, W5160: 1.03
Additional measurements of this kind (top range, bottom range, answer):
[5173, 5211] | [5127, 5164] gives 1.00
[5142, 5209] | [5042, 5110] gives 1.02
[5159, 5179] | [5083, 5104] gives 1.10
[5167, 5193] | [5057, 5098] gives 1.05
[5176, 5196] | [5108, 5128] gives 0.99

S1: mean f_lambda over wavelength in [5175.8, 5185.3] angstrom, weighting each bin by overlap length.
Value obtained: 11.6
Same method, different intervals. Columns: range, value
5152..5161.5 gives 10.7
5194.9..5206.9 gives 11.3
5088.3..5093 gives 12.3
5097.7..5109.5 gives 10.5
